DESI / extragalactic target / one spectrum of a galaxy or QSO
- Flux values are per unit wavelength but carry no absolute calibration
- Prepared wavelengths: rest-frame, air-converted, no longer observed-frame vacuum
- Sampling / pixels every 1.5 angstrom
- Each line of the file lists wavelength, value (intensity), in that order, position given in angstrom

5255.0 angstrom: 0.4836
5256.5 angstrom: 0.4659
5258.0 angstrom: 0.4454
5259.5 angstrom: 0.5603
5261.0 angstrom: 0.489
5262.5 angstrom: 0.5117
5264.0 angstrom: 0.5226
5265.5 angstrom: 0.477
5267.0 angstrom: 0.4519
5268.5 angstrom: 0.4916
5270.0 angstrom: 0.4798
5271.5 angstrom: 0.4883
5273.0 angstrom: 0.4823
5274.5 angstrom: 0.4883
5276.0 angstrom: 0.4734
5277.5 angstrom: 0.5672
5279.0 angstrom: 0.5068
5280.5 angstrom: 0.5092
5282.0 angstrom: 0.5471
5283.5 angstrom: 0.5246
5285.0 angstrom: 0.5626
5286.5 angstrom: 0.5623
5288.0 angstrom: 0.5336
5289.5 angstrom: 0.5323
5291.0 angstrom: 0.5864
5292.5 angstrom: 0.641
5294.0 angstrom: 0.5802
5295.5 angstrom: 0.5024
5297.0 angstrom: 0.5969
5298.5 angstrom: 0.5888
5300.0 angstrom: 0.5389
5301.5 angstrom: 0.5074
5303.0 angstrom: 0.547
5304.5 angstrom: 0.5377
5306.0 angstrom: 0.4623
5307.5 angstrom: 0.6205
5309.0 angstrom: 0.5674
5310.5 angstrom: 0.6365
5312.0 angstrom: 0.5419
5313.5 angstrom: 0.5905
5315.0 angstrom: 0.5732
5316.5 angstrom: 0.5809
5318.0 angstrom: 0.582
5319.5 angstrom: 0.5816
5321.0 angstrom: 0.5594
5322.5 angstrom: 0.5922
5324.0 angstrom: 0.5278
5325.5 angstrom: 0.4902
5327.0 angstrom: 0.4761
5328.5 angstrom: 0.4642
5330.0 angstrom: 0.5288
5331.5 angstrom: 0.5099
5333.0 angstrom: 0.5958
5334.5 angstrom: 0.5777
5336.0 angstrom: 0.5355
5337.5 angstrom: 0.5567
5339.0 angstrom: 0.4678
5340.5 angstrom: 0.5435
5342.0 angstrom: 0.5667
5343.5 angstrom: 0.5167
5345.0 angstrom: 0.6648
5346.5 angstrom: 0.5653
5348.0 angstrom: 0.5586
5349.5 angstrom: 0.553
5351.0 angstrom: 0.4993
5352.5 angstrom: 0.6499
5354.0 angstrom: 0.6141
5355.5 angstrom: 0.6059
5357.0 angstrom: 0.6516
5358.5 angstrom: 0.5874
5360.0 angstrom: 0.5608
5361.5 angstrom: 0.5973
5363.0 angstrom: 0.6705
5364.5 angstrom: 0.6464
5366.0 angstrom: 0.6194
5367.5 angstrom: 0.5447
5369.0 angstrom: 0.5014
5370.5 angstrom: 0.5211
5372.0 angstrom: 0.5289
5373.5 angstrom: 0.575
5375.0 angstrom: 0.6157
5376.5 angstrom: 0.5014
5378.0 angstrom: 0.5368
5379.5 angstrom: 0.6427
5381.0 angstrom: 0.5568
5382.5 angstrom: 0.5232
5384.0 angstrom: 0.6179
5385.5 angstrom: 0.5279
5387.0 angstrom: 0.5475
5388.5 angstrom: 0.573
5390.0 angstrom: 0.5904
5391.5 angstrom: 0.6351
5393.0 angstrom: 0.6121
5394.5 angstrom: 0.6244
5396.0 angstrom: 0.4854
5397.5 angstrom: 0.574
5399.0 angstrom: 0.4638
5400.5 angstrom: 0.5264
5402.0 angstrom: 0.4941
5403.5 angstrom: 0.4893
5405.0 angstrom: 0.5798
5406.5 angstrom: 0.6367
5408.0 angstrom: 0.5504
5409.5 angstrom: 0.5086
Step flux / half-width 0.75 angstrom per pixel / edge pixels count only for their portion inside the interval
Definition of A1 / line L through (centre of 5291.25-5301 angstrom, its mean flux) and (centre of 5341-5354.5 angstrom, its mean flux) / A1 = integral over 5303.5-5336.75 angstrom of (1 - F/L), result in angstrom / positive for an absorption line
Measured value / 1.3 angstrom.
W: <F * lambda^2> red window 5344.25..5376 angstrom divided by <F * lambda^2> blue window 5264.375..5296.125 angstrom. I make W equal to 1.2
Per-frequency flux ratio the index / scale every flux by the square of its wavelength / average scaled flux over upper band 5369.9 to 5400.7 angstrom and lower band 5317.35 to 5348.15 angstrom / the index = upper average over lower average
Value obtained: 1.05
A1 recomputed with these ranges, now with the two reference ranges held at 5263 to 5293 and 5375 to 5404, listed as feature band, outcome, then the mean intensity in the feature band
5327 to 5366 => -2.0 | 0.571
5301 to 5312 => -0.5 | 0.554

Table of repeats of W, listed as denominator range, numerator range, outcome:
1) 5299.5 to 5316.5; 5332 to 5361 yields 1.04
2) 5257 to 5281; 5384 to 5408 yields 1.18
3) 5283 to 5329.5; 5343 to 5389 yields 1.06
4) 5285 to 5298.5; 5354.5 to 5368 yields 1.10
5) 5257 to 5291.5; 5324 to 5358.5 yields 1.11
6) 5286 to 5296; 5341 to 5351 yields 1.02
